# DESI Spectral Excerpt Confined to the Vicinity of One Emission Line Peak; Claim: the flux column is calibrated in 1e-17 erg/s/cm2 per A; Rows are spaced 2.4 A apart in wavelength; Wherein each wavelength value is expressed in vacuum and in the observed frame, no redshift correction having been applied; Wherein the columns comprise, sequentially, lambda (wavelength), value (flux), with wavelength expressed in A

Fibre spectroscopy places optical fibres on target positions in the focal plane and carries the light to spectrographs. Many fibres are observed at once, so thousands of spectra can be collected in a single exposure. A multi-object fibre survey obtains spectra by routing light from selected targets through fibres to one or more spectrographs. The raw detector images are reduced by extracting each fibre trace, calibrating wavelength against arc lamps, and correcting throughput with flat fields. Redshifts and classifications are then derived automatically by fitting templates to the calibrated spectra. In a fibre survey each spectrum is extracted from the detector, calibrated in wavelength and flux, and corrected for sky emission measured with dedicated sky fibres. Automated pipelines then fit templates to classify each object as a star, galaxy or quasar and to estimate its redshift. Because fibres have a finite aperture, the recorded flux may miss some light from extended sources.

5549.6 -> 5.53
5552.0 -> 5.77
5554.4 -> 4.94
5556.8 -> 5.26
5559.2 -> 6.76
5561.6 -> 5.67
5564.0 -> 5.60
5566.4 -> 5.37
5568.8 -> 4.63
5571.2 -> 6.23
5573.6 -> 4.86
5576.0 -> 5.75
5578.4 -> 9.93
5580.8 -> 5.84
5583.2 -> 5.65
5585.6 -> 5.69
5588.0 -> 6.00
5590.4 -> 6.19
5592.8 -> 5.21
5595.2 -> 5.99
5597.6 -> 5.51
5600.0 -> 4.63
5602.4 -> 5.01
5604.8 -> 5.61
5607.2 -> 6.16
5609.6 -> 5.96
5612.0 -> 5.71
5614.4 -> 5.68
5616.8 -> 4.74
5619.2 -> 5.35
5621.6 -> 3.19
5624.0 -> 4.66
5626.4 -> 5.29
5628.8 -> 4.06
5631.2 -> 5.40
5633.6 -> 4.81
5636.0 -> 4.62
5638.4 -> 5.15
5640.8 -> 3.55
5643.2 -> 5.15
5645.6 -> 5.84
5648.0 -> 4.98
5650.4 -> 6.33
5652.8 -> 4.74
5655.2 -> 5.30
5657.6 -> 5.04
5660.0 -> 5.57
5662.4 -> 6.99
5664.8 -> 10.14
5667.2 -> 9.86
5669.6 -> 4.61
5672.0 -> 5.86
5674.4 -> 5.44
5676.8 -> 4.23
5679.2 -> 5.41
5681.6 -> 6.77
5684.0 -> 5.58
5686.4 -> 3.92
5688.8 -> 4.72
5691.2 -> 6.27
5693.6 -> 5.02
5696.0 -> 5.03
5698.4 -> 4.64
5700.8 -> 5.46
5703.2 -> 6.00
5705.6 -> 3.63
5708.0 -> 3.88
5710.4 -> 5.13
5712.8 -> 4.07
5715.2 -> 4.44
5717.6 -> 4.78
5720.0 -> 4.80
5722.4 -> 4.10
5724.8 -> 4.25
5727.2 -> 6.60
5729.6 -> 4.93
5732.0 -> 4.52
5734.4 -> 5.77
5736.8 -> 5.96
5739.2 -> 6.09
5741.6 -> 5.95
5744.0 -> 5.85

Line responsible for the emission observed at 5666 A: [O III] 5007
